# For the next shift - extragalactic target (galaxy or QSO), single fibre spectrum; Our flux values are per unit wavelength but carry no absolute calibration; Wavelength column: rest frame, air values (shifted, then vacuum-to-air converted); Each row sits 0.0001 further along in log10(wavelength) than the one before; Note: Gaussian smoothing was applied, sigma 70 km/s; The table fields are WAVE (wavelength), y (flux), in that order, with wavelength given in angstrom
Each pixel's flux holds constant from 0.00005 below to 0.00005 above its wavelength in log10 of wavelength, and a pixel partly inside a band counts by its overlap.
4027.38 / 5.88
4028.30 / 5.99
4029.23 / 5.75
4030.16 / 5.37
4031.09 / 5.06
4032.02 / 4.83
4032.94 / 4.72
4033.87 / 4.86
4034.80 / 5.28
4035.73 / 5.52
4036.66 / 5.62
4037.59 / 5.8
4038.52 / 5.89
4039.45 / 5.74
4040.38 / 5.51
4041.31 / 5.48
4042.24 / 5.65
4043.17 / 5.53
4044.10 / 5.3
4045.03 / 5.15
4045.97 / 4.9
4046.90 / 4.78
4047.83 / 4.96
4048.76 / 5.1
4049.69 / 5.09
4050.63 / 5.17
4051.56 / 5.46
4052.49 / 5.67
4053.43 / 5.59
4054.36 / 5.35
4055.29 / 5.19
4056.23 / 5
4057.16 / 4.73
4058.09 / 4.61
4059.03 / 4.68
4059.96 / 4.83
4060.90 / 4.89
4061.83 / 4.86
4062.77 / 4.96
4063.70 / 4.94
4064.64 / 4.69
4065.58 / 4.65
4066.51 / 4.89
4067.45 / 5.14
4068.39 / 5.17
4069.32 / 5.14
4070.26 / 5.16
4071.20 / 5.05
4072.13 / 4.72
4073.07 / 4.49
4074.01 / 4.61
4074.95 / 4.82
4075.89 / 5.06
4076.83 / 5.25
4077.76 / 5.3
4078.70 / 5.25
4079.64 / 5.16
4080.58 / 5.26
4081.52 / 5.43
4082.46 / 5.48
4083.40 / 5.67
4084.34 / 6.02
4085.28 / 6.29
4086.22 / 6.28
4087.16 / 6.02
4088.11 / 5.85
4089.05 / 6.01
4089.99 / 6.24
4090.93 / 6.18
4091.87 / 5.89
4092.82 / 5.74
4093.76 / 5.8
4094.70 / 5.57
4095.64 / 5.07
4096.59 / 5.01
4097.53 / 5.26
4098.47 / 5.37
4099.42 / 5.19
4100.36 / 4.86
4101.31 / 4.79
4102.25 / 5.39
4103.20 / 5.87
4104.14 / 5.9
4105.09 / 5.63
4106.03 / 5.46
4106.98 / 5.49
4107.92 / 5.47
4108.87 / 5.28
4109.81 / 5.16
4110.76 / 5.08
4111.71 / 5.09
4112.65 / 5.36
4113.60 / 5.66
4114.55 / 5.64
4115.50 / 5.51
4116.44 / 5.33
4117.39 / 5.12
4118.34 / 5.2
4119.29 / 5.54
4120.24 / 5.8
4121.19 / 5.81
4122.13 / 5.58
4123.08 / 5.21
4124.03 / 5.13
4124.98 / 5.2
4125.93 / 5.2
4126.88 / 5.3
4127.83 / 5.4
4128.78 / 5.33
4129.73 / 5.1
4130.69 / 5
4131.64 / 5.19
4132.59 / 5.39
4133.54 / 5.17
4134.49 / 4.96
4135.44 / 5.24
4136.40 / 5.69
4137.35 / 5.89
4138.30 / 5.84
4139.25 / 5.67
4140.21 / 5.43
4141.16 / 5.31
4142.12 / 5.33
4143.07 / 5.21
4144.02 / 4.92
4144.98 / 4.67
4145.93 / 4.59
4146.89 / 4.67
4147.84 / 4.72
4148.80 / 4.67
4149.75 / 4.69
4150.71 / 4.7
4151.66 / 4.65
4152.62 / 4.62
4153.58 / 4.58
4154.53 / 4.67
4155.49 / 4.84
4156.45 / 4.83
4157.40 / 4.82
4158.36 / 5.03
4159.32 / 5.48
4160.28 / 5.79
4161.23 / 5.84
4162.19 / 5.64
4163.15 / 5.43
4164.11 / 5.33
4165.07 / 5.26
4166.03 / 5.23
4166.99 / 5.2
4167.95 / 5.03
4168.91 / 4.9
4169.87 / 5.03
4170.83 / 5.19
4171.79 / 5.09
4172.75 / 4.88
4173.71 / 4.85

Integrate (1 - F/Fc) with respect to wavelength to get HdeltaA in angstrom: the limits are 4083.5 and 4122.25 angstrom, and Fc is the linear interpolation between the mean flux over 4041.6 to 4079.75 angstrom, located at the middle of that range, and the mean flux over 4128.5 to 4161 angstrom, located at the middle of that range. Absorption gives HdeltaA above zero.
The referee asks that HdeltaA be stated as -3.8 angstrom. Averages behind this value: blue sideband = 5.05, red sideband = 5.08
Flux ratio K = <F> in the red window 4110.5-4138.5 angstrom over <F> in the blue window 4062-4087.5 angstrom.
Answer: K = 1.03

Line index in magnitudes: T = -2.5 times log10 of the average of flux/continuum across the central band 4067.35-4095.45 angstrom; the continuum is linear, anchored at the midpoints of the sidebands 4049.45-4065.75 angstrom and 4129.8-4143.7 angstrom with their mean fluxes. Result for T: -0.07 mag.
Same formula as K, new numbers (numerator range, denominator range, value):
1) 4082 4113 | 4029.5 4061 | 1.07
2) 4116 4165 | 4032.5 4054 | 0.97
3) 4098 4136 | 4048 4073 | 1.06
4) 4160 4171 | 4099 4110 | 0.99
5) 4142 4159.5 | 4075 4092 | 0.85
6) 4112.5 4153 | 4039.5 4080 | 1.03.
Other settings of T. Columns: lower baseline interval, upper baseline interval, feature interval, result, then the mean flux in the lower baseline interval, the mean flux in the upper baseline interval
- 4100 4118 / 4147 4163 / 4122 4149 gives -0.01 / 5.37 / 4.98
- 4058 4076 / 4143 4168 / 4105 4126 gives -0.09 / 4.87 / 5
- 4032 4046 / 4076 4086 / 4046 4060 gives 0.07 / 5.39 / 5.52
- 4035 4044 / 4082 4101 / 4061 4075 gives 0.16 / 5.61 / 5.68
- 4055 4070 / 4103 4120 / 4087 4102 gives -0.06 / 4.9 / 5.43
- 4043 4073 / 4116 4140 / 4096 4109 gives -0.02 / 5.03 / 5.37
